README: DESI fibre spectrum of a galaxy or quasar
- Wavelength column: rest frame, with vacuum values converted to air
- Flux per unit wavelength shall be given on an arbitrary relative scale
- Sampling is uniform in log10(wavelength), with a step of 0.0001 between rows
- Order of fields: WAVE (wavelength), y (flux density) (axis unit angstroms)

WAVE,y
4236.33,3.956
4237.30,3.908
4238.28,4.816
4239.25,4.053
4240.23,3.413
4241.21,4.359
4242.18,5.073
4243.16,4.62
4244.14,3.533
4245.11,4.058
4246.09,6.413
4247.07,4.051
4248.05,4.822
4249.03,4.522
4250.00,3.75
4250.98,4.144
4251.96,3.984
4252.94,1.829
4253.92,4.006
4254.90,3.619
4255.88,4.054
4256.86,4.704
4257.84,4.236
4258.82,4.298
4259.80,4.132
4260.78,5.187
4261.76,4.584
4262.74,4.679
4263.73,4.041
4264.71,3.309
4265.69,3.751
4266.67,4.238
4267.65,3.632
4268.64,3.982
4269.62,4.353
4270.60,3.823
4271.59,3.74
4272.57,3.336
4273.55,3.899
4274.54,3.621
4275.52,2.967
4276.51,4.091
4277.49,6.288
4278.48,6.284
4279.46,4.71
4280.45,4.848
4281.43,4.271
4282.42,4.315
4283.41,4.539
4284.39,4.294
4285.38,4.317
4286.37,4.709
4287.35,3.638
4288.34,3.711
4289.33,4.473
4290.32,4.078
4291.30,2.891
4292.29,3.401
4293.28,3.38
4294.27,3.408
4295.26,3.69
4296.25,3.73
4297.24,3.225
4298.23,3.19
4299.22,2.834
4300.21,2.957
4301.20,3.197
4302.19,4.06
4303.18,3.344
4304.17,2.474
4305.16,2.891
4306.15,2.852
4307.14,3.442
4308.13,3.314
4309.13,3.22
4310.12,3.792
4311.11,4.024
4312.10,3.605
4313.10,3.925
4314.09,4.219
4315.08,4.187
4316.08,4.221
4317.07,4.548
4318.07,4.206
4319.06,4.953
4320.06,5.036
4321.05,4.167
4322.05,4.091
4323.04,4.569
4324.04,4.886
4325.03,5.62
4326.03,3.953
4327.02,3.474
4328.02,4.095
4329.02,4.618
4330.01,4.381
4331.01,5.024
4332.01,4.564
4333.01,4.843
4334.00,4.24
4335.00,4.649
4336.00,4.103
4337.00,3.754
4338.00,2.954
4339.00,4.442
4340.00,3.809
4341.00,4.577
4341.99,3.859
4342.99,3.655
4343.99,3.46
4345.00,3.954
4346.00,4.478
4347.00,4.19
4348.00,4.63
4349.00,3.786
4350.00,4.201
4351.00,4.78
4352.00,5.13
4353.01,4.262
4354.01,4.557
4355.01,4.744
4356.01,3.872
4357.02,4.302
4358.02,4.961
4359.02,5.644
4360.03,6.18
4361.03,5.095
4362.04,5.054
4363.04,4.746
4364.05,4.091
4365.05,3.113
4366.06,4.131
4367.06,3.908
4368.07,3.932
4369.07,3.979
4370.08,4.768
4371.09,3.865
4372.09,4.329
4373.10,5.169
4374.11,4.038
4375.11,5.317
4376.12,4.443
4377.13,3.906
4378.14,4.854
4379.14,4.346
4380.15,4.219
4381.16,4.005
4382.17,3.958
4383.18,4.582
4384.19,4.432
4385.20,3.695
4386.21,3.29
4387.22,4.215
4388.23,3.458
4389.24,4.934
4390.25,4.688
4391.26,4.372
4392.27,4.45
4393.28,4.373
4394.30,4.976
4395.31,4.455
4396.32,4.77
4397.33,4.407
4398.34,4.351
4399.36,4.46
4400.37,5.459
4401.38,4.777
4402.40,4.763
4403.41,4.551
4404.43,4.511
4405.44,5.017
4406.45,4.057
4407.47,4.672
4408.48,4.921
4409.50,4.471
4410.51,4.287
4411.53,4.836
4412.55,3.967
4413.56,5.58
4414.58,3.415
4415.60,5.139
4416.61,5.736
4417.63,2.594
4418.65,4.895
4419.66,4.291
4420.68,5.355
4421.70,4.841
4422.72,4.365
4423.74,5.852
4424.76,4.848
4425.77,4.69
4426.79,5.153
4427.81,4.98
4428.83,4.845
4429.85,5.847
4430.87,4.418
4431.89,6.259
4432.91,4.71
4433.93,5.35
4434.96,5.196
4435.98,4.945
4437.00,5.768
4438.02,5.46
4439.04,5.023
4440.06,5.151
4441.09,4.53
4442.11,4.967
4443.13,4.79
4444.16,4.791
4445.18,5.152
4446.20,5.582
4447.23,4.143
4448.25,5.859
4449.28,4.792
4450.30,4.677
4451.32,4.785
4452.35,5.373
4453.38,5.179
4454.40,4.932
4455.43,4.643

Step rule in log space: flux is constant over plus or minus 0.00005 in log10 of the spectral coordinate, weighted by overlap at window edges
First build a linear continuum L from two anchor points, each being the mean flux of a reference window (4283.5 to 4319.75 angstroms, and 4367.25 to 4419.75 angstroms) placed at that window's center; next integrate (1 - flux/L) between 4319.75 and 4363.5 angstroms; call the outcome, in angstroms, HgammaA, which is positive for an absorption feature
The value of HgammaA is -4.6 angstroms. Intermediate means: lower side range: 3.69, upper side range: 4.44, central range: 4.44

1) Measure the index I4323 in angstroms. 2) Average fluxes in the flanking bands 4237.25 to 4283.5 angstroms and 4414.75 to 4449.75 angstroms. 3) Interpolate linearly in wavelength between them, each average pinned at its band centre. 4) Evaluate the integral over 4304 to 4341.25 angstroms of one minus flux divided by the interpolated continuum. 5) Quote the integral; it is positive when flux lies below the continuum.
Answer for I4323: 3.3 angstroms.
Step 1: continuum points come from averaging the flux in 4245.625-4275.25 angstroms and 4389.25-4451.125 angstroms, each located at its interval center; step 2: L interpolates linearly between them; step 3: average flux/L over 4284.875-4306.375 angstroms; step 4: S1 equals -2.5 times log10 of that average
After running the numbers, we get 0.21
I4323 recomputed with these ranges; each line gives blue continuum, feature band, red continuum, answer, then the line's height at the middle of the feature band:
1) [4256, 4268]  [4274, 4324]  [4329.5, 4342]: 3.7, 4.25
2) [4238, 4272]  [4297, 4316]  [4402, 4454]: 4.1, 4.38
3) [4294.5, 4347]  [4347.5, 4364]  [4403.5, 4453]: -1.8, 4.26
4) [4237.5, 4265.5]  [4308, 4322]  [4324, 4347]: 0.3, 4.22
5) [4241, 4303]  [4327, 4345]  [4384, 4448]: 0.9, 4.36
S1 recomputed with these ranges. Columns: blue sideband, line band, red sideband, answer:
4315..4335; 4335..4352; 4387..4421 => 0.11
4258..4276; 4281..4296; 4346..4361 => 0.06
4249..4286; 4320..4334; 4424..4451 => 0.00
